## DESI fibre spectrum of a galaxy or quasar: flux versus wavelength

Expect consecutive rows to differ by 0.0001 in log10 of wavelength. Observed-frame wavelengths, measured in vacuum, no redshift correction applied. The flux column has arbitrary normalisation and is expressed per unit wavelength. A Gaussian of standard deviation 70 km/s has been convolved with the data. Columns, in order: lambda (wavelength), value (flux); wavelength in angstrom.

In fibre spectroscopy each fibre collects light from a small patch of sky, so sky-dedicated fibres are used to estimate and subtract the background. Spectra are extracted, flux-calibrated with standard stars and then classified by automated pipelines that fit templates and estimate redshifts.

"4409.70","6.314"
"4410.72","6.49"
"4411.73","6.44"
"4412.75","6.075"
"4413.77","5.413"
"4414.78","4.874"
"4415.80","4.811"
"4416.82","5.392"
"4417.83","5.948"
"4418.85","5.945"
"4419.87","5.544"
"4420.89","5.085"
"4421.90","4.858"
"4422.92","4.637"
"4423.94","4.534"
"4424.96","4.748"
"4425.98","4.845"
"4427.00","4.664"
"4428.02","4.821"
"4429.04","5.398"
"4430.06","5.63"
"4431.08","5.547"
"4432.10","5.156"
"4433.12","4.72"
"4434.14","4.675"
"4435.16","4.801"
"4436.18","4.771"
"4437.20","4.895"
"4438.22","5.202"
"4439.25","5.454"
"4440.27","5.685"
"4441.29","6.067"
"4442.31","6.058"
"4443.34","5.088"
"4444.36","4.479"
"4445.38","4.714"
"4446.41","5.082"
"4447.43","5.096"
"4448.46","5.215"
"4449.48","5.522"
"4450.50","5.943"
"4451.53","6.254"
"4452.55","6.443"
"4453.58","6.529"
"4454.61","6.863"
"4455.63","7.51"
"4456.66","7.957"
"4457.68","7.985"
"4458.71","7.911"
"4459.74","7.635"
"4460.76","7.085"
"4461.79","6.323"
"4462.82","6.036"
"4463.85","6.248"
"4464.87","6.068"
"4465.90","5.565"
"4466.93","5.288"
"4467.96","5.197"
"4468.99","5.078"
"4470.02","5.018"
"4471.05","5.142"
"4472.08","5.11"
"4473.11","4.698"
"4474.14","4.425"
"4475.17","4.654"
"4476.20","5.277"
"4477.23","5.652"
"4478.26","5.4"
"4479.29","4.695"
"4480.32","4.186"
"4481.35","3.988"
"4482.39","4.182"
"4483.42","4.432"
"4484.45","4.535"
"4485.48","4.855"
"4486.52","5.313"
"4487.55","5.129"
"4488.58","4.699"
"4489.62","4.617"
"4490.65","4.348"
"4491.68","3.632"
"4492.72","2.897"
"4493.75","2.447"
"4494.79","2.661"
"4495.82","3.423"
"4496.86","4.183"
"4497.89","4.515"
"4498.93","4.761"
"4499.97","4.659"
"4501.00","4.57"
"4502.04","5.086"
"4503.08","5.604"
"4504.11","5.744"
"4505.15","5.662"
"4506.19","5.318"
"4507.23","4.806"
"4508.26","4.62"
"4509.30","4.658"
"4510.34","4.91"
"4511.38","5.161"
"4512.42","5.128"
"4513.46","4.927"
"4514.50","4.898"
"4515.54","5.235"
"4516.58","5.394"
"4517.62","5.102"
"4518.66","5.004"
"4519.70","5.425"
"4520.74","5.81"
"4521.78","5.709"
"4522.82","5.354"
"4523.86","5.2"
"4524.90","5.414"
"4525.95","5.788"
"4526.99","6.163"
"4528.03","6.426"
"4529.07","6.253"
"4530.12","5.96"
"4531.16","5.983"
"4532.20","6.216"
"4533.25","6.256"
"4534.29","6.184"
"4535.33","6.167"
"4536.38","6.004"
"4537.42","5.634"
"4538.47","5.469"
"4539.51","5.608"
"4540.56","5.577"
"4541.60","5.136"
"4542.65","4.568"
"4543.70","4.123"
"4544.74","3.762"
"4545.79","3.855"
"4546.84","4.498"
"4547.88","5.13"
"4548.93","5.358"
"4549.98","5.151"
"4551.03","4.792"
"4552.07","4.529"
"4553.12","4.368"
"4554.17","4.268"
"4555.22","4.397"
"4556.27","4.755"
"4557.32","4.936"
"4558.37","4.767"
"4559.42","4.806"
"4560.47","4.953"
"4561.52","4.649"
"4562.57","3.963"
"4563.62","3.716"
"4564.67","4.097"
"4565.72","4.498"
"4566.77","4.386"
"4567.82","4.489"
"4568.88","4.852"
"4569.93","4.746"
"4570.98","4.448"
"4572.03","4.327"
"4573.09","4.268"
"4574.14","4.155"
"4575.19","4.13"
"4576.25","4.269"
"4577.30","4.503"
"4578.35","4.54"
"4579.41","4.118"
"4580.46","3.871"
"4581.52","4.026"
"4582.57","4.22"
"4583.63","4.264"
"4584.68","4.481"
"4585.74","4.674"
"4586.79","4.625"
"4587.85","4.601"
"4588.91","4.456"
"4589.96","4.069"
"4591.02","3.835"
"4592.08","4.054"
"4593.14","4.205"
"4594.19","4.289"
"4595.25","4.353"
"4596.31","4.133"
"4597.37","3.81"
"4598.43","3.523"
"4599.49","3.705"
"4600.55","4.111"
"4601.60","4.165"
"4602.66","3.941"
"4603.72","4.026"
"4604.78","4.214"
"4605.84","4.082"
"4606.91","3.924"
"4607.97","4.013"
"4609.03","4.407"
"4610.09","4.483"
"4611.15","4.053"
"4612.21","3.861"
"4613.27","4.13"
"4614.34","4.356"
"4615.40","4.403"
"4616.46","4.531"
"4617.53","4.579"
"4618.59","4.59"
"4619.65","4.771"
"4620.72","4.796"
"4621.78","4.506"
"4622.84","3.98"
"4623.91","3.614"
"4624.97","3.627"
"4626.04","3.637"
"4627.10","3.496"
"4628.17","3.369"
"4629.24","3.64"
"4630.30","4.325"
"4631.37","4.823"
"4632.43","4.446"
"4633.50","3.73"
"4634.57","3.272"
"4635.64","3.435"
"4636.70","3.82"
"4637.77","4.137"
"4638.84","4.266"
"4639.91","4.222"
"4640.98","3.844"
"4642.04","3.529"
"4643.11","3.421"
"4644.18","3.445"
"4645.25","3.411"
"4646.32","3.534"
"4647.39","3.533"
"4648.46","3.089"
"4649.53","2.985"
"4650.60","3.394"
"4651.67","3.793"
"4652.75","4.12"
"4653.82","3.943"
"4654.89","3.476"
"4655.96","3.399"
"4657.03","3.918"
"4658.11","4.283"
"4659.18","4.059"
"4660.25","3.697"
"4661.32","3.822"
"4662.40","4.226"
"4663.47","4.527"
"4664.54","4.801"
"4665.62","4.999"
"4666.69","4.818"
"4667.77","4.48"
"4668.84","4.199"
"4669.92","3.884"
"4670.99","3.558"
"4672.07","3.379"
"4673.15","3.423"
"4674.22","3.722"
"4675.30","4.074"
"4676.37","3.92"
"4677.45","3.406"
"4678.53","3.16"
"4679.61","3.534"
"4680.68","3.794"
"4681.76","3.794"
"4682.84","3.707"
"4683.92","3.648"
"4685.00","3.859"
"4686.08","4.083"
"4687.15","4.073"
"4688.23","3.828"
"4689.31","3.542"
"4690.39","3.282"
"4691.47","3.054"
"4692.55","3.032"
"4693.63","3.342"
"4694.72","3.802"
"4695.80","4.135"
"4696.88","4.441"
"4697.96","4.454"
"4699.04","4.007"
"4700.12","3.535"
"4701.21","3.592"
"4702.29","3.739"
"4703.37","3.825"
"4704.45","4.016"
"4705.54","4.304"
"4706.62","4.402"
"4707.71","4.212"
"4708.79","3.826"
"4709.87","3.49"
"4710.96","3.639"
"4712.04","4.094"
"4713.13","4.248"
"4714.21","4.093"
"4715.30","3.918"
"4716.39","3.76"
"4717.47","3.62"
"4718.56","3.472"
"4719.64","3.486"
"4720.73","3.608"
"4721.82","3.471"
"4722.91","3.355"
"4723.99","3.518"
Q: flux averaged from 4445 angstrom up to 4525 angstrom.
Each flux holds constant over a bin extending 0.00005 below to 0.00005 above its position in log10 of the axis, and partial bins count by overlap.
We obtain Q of 5.23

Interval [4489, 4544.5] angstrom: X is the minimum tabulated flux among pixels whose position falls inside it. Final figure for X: 2.447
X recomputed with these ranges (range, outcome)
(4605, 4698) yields 2.985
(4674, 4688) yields 3.16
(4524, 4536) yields 5.414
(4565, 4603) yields 3.523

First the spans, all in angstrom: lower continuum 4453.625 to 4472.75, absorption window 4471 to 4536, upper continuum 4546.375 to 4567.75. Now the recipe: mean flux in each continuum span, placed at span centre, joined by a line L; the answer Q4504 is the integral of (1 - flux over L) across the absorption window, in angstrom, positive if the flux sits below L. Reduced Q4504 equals 6.23 angstrom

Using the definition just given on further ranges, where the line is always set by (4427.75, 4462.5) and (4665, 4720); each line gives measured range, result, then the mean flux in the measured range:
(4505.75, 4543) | -2.1 angstrom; 5.49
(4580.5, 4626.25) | 3.7 angstrom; 4.19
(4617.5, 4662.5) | 4.4 angstrom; 3.85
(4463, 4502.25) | 6.3 angstrom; 4.66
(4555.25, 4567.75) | 1.0 angstrom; 4.5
